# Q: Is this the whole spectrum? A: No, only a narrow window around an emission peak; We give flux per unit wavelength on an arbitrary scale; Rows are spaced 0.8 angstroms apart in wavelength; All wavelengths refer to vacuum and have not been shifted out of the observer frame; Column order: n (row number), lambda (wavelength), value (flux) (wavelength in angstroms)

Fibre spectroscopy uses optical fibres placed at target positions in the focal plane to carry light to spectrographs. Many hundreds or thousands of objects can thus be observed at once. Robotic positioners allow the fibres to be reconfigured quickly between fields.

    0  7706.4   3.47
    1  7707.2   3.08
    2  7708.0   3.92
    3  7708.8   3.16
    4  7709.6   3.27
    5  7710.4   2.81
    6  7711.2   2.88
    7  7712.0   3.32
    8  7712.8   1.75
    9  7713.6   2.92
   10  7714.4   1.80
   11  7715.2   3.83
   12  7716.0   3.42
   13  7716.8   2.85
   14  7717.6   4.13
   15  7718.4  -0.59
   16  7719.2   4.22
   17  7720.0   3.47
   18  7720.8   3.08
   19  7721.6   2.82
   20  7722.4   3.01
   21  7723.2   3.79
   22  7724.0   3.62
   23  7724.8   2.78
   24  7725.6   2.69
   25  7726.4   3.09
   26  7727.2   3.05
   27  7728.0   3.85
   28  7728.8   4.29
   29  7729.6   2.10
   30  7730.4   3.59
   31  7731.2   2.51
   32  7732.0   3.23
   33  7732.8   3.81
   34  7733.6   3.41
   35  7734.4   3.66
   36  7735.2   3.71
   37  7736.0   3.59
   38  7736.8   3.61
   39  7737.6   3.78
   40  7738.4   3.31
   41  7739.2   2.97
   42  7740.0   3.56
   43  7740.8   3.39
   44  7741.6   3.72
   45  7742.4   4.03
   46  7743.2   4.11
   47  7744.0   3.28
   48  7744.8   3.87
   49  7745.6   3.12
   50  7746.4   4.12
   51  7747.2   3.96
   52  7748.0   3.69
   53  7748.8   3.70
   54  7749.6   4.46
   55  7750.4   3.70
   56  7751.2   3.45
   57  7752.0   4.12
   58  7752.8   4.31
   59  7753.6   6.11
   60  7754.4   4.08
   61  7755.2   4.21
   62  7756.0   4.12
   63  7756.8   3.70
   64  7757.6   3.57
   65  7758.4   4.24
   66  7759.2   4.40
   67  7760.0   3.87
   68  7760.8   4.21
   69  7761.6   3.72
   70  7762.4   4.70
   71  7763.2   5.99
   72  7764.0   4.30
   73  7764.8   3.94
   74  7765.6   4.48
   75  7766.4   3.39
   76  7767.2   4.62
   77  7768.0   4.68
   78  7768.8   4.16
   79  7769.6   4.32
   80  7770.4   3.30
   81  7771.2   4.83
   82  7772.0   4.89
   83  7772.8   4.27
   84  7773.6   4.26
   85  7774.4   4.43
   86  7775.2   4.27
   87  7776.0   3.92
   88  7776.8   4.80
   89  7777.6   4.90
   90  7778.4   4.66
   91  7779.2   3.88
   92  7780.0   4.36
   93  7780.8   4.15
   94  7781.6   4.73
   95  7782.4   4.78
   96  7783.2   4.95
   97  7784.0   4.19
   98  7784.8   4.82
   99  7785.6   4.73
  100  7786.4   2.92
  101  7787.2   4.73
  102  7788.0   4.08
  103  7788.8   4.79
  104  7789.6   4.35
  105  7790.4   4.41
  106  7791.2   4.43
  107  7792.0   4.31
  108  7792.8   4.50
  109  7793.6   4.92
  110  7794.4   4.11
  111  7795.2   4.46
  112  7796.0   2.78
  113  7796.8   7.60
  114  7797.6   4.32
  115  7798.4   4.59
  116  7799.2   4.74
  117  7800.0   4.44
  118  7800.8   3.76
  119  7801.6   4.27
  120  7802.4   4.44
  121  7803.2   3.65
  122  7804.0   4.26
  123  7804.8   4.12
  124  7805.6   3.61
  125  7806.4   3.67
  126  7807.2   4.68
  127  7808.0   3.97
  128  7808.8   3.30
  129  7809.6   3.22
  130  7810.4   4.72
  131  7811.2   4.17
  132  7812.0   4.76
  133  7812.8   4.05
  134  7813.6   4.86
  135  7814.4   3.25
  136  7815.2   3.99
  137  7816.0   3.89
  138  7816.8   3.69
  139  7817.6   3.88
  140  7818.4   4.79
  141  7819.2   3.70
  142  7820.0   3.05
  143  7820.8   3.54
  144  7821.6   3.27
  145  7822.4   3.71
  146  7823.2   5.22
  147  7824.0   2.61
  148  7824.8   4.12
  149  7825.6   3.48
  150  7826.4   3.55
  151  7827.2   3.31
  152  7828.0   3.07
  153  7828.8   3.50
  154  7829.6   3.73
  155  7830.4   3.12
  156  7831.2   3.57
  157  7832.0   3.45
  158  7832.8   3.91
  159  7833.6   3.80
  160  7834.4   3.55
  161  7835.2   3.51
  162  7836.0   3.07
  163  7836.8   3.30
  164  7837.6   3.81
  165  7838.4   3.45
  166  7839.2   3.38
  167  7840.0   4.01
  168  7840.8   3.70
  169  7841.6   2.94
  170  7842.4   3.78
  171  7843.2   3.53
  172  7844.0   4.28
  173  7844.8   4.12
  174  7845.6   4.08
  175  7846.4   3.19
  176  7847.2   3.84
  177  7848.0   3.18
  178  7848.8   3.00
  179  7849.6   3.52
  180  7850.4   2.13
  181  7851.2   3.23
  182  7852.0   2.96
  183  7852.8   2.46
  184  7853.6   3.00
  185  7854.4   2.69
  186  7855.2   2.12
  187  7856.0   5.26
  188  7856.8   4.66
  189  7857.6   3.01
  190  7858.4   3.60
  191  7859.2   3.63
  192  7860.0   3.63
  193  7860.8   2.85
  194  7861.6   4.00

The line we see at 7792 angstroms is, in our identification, Mg II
